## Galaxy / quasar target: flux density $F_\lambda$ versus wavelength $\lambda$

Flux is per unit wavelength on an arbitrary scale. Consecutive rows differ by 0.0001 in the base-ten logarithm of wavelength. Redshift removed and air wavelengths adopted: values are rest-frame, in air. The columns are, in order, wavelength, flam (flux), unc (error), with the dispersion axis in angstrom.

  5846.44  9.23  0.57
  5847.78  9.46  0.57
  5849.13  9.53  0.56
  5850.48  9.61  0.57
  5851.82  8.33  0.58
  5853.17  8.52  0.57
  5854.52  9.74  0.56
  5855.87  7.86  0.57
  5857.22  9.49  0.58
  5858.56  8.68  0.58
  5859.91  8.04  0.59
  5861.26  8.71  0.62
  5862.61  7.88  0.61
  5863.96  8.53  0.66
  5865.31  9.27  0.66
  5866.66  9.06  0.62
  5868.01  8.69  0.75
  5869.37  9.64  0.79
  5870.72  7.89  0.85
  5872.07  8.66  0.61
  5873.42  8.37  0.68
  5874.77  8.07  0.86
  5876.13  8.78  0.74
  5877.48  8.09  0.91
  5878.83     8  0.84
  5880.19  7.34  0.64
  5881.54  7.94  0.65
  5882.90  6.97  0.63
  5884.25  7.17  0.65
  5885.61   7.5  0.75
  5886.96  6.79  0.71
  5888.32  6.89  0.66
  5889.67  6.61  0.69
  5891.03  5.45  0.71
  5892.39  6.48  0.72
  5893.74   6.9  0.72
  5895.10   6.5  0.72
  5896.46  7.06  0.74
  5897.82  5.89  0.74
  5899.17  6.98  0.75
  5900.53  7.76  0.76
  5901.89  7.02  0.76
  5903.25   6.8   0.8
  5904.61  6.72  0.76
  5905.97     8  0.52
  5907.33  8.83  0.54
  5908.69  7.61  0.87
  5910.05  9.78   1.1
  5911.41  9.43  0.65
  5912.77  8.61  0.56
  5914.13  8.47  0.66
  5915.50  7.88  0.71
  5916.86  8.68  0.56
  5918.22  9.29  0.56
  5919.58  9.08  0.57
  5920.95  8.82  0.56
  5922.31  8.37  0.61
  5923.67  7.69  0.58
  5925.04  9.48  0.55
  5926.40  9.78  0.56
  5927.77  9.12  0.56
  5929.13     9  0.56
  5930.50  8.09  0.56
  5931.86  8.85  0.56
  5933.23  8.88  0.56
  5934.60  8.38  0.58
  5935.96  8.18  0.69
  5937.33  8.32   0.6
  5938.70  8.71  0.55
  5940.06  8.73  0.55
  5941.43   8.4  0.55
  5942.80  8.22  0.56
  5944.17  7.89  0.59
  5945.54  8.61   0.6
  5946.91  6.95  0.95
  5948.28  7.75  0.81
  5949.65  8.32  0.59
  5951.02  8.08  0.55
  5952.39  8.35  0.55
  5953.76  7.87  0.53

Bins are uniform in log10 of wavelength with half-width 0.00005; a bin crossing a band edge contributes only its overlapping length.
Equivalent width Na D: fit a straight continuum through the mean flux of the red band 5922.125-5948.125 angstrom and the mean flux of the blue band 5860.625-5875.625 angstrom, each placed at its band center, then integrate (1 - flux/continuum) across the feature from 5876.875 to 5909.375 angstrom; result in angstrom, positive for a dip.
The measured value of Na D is 5.4 angstrom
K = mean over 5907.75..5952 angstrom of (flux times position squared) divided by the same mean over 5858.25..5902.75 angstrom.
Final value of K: 1.1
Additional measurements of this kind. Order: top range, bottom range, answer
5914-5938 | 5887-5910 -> 1.25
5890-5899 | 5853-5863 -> 0.75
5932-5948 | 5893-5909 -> 1.17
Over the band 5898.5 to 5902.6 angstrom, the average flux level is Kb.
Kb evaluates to 7.24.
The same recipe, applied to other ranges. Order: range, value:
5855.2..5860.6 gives 8.53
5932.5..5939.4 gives 8.5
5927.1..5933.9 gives 8.79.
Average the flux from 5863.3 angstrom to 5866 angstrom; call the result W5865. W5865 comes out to 8.91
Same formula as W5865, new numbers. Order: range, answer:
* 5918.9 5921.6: 8.93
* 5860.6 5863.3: 8.29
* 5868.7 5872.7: 8.74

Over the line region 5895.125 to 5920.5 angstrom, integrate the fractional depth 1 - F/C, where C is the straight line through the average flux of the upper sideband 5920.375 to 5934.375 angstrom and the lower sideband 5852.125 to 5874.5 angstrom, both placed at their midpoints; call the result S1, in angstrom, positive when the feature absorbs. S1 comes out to 2.3 angstrom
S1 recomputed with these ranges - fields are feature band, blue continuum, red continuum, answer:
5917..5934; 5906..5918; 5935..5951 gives -0.8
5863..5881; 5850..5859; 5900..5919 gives 0.4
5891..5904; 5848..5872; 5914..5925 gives 2.9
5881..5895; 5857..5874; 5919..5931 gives 3.0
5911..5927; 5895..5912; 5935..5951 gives -2.0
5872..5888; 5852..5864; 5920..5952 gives 1.5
